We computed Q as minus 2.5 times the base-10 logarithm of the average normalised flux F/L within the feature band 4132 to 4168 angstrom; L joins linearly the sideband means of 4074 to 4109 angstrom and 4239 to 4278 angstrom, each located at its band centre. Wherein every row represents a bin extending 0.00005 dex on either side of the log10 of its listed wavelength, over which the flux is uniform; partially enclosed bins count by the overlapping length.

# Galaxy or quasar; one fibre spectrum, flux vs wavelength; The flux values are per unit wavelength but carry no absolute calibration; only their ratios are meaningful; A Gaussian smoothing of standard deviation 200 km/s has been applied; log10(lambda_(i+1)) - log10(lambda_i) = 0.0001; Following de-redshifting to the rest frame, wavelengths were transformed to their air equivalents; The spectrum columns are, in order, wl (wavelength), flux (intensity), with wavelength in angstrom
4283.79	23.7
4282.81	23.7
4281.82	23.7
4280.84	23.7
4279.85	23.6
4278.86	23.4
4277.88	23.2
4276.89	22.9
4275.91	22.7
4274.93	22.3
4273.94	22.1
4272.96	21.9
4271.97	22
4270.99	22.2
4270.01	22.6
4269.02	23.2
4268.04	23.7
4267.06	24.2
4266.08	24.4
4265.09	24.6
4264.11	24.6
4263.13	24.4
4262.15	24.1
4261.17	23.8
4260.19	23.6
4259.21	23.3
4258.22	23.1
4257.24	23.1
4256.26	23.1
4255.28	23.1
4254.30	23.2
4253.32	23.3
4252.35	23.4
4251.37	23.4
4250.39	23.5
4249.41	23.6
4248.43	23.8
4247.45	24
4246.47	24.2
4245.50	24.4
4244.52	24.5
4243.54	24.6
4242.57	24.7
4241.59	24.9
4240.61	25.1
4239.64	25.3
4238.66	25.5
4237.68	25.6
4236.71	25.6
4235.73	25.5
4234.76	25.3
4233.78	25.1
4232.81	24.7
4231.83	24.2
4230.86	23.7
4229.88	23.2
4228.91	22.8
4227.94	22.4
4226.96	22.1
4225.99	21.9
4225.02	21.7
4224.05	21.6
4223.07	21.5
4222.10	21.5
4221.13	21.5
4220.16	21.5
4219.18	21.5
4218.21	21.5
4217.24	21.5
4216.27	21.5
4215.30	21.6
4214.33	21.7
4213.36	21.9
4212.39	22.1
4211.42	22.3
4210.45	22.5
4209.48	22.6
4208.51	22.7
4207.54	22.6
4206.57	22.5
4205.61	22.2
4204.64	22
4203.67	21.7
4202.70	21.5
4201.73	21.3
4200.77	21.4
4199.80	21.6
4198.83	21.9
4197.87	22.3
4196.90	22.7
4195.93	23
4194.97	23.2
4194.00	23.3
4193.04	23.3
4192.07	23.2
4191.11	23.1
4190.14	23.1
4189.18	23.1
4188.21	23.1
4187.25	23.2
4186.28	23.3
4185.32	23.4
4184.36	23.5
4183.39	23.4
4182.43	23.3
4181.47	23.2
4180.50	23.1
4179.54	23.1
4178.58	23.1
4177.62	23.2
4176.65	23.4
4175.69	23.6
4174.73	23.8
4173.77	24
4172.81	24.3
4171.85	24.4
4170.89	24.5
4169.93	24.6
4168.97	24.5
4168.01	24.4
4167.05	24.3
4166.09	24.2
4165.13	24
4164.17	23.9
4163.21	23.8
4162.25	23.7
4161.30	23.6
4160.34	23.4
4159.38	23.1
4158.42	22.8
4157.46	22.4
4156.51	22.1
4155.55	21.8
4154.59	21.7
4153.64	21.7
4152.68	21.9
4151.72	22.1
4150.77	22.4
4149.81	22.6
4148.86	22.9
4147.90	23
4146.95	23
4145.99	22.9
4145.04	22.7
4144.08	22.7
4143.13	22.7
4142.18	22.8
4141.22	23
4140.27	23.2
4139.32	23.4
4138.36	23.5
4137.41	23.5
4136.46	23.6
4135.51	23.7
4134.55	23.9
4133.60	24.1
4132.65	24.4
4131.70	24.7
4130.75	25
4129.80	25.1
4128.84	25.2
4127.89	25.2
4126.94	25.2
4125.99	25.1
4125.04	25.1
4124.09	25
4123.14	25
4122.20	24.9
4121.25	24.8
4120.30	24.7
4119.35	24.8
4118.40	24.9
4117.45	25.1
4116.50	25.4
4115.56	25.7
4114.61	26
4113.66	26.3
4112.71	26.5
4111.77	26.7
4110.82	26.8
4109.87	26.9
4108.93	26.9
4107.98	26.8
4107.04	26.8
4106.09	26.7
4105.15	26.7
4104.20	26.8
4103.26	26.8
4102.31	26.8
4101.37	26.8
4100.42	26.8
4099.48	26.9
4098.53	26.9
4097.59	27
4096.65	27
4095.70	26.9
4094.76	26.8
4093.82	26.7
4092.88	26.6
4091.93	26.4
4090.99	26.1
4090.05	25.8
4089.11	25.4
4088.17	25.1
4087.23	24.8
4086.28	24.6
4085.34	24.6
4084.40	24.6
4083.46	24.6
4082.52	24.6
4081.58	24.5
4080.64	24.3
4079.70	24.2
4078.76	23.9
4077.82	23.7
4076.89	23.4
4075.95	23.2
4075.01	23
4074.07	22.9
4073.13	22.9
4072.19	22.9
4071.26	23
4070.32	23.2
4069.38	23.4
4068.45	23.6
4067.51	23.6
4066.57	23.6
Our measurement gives 0.08 mag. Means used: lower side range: 25.6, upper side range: 23.6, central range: 23.1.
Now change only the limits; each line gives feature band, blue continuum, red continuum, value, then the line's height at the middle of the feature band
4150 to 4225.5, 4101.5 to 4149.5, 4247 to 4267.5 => 0.072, 24.3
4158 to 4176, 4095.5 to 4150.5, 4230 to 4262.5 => 0.035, 24.7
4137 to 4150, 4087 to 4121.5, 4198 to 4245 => 0.096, 25.1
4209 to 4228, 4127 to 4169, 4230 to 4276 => 0.092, 23.7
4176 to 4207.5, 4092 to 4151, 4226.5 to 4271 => 0.079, 24.5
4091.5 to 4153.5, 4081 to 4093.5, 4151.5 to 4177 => -0.026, 24.4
